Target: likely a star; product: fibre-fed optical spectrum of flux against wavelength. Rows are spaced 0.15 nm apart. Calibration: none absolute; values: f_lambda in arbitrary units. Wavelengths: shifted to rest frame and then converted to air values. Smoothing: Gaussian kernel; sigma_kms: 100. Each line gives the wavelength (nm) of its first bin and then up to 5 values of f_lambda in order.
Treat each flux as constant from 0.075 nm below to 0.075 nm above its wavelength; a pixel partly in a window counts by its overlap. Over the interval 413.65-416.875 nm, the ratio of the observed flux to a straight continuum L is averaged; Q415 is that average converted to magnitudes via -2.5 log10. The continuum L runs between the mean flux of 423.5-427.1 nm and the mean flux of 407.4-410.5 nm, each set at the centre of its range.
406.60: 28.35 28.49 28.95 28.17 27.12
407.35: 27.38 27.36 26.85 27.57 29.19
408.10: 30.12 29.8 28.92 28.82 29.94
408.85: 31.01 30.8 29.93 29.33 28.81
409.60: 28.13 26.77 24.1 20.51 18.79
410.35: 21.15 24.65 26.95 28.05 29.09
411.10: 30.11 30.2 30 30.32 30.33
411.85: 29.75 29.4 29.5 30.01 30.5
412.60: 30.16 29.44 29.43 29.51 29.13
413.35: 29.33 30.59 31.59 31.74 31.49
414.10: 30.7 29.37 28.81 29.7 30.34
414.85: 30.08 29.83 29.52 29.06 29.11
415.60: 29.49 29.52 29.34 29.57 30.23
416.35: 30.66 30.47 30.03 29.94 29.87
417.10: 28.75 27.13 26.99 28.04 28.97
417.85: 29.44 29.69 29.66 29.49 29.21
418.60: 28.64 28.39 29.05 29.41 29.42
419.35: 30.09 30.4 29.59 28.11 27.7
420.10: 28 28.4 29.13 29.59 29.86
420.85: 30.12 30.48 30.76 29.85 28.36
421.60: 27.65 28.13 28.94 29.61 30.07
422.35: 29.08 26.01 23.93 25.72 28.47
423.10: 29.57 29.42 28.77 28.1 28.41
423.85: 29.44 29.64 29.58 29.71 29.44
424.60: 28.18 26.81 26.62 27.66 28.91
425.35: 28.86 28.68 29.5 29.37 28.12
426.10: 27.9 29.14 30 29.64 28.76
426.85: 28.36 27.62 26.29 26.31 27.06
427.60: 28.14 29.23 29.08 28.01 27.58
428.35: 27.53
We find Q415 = -0.08 mag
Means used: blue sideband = 27.3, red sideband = 28.7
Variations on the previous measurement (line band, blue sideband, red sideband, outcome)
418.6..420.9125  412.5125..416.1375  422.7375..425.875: 0.00 mag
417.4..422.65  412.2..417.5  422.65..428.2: 0.00 mag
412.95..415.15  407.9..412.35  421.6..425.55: -0.07 mag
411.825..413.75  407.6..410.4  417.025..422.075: -0.07 mag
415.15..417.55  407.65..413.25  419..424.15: -0.03 mag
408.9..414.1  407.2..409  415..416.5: 0.02 mag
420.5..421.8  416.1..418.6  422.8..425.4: -0.02 mag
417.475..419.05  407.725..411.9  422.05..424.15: -0.03 mag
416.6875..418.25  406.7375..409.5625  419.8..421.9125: 0.00 mag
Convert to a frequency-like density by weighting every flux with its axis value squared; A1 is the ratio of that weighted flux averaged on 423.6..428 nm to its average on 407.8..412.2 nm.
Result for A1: 1.09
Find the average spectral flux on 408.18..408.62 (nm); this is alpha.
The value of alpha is 29.2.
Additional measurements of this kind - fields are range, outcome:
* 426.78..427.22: 27.4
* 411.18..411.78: 30.2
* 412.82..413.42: 29.4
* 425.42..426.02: 28.9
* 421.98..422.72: 27.8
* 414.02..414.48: 29.6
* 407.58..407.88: 27.2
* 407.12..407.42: 27.3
